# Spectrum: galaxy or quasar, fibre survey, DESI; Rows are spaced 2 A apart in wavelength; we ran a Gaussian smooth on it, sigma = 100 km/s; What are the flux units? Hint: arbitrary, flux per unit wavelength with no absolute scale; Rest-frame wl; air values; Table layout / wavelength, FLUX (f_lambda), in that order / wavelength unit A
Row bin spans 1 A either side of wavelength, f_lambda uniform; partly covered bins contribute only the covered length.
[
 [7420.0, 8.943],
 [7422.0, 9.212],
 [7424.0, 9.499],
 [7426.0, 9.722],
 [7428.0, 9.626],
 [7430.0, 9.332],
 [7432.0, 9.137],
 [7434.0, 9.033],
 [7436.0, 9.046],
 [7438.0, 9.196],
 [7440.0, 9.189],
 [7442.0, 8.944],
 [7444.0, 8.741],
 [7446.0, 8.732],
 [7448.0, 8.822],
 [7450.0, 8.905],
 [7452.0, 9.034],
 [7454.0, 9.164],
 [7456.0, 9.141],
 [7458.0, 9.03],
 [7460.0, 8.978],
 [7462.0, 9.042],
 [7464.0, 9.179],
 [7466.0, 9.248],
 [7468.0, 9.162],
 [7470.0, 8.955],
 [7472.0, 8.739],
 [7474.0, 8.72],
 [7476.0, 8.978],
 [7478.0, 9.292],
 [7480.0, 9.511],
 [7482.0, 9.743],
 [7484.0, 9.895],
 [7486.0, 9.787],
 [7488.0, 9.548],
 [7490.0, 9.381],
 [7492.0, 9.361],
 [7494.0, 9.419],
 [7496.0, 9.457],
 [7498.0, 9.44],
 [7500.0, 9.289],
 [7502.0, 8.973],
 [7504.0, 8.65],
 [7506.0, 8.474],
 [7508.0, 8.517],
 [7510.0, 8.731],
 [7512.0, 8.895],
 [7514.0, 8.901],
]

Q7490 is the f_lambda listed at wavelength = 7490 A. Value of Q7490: 9.381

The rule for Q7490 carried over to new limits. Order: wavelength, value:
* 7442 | 8.944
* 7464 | 9.179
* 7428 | 9.626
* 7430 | 9.332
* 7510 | 8.731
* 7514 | 8.901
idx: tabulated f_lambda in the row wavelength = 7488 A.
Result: 9.548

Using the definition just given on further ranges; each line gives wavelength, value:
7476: 8.978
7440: 9.189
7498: 9.44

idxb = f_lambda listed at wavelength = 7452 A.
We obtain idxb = 9.034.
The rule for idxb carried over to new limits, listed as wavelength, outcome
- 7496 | 9.457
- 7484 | 9.895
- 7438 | 9.196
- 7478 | 9.292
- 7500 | 9.289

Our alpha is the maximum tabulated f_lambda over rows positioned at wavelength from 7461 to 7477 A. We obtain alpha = 9.248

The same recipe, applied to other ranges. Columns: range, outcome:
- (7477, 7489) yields 9.895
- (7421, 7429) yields 9.722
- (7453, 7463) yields 9.164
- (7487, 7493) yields 9.548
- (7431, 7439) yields 9.196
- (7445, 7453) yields 9.034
